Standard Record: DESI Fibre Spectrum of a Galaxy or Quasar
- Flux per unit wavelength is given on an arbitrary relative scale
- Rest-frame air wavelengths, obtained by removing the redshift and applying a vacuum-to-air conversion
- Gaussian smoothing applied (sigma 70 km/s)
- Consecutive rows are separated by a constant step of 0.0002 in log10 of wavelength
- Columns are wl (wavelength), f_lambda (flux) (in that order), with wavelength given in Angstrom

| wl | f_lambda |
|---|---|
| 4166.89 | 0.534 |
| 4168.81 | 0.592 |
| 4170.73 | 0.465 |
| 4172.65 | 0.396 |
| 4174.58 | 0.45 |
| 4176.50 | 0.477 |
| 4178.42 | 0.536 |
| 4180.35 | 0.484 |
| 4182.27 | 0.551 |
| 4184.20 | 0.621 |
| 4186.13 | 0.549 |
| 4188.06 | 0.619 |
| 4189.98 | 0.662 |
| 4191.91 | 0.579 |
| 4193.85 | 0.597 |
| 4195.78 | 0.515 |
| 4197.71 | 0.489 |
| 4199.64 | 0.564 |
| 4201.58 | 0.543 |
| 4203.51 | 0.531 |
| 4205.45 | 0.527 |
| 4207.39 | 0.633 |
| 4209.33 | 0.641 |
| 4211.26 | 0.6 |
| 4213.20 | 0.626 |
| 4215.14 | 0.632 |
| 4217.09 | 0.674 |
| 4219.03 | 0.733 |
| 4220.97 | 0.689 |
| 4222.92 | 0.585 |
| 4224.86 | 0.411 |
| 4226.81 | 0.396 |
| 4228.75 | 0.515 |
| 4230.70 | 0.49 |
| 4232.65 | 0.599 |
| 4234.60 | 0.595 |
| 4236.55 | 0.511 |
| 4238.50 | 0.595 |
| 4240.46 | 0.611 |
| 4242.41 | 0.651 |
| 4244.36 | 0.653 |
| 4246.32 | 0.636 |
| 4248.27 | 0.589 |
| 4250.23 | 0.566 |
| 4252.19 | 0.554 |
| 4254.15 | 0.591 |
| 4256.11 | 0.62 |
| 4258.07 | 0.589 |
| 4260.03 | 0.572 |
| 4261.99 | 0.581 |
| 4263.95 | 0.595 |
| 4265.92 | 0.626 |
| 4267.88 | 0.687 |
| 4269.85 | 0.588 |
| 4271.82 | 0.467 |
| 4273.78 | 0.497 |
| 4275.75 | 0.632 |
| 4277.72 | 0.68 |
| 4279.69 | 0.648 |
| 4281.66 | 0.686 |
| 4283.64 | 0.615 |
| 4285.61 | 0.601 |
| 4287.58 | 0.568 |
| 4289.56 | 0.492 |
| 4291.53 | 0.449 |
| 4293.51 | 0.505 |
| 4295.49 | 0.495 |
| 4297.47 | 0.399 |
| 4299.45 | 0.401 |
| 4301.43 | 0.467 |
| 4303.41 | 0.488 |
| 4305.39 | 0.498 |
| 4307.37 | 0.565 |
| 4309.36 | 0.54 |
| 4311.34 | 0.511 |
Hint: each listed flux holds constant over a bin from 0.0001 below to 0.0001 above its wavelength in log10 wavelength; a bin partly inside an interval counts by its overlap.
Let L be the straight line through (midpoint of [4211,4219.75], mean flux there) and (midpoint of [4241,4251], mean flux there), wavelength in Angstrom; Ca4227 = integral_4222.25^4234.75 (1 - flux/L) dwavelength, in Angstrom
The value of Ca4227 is 2.6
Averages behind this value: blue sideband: 0.655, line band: 0.506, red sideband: 0.62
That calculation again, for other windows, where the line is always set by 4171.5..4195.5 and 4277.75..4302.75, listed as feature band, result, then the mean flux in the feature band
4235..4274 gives -4.0 Angstrom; 0.591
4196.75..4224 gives -3.3 Angstrom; 0.604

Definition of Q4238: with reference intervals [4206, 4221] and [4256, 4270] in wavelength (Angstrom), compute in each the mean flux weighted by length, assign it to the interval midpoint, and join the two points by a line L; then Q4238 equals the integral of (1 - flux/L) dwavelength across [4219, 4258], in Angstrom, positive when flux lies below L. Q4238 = 3.18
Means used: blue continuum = 0.648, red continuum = 0.608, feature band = 0.576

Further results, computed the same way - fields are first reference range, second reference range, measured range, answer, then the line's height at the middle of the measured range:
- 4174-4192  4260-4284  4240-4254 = -0.37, 0.592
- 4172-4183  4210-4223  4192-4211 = 0.81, 0.588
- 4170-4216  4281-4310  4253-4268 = -2.09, 0.529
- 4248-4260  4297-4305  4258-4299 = -4.43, 0.512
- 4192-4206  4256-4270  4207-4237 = -1.03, 0.565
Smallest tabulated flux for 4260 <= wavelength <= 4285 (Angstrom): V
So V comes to 0.467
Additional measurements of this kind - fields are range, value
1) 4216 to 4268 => 0.396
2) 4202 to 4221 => 0.527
